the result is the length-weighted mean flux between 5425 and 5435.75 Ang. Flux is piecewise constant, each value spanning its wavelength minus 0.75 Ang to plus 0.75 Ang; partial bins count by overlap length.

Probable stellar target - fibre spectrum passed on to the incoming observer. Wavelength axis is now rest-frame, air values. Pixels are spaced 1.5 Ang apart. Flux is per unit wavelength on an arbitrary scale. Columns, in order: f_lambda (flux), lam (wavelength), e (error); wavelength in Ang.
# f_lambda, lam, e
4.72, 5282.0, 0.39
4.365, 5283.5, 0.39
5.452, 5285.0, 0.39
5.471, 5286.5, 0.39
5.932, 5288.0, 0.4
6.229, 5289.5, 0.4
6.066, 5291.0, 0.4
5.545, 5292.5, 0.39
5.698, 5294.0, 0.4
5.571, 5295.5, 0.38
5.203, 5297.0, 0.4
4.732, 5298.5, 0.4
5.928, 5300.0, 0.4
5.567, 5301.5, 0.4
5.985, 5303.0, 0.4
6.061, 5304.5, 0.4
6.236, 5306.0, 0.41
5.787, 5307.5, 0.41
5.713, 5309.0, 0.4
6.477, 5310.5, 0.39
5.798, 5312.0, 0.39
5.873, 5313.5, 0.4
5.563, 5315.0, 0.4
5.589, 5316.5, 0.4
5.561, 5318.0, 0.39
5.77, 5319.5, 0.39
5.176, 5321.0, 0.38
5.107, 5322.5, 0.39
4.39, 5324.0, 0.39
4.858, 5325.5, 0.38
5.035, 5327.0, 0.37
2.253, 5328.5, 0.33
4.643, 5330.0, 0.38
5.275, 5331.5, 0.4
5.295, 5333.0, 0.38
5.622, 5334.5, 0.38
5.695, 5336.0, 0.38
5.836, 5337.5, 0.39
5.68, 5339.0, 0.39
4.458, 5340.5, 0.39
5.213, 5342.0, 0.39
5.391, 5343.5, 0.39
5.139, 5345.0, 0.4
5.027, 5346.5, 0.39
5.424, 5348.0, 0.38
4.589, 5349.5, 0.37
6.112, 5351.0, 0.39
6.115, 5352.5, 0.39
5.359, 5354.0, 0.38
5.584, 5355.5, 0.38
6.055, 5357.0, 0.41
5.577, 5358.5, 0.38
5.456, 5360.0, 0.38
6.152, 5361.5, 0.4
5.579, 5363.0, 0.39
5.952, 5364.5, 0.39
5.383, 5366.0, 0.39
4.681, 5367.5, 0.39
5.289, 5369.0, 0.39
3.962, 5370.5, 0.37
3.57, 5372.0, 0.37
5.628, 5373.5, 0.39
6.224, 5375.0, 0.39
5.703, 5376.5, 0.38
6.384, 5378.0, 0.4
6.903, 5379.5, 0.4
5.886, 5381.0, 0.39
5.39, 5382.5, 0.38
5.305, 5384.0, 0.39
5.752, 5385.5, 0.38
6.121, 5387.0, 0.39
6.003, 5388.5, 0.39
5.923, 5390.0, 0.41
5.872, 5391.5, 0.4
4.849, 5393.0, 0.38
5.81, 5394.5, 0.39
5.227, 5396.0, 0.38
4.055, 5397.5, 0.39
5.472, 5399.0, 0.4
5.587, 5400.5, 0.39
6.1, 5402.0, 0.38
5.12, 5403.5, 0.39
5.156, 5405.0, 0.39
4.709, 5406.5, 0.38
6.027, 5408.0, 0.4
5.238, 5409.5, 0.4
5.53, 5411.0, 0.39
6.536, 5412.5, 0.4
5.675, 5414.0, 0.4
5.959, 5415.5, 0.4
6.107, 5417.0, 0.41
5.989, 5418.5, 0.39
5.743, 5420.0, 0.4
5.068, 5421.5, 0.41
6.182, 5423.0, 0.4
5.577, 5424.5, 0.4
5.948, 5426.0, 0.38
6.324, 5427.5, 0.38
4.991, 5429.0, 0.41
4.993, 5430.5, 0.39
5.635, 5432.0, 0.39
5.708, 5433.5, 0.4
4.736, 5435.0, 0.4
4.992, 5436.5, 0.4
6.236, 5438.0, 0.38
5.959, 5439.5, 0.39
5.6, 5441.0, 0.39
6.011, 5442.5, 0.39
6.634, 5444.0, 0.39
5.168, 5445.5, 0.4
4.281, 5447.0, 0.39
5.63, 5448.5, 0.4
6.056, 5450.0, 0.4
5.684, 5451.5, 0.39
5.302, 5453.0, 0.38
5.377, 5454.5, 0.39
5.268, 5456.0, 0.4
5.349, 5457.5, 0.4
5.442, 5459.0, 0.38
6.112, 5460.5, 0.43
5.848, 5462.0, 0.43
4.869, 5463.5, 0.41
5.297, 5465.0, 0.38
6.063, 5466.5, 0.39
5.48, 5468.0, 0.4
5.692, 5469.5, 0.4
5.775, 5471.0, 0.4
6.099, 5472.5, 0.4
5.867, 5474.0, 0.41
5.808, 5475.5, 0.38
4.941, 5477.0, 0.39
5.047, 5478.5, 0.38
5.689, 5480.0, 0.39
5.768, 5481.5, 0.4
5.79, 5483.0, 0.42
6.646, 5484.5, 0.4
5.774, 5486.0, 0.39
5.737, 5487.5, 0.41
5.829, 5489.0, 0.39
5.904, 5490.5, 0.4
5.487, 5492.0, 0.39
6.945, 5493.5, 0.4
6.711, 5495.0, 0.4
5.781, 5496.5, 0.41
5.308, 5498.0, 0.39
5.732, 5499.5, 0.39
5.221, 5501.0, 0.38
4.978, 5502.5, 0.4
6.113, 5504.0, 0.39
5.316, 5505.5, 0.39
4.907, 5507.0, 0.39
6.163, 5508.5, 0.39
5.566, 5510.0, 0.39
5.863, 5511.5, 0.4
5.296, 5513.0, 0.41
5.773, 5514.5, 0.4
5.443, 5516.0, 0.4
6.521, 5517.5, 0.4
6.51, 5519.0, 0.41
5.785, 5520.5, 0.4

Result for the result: 5.48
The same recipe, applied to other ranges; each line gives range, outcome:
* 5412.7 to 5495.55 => 5.69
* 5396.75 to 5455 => 5.57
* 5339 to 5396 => 5.51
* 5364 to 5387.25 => 5.49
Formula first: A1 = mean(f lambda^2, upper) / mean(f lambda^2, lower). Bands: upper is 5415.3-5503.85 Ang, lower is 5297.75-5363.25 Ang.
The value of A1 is 1.10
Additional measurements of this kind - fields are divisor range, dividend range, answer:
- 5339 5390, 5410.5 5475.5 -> 1.06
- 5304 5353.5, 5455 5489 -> 1.11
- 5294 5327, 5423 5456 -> 1.05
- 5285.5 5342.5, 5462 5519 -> 1.12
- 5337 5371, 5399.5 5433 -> 1.07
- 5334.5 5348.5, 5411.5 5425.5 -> 1.13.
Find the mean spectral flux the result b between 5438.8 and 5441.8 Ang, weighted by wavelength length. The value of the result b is 5.78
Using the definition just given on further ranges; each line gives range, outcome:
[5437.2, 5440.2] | 6.08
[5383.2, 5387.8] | 5.73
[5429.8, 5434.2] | 5.45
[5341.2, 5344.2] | 5.29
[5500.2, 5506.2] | 5.41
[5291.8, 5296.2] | 5.61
